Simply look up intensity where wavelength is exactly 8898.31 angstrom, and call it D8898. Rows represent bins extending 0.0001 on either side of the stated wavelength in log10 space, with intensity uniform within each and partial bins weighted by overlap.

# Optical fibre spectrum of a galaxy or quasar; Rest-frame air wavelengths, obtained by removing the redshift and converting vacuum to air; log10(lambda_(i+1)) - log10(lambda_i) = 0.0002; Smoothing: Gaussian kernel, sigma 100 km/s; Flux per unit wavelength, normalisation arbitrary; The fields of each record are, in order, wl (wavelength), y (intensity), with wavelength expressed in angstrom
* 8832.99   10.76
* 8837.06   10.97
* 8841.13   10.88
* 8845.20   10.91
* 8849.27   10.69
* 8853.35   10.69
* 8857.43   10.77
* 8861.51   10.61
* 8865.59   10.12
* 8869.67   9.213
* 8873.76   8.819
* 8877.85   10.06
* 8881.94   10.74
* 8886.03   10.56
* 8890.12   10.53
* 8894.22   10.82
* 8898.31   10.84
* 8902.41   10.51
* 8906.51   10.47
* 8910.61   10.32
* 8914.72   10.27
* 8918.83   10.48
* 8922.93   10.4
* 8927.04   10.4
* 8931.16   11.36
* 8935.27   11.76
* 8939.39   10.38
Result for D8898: 10.84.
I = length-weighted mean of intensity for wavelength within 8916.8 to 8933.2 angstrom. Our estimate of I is 10.7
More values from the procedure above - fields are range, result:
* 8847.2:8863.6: 10.7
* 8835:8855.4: 10.8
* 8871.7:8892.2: 10.1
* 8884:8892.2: 10.5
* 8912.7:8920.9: 10.4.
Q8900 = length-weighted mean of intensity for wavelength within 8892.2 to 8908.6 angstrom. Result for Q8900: 10.7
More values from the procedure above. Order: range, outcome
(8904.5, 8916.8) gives 10.3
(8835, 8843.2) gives 10.9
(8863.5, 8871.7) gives 9.68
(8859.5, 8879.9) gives 9.76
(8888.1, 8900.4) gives 10.7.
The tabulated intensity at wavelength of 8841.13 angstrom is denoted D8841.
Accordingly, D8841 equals 10.88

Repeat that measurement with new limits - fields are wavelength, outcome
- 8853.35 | 10.69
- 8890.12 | 10.53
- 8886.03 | 10.56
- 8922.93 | 10.4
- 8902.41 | 10.51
